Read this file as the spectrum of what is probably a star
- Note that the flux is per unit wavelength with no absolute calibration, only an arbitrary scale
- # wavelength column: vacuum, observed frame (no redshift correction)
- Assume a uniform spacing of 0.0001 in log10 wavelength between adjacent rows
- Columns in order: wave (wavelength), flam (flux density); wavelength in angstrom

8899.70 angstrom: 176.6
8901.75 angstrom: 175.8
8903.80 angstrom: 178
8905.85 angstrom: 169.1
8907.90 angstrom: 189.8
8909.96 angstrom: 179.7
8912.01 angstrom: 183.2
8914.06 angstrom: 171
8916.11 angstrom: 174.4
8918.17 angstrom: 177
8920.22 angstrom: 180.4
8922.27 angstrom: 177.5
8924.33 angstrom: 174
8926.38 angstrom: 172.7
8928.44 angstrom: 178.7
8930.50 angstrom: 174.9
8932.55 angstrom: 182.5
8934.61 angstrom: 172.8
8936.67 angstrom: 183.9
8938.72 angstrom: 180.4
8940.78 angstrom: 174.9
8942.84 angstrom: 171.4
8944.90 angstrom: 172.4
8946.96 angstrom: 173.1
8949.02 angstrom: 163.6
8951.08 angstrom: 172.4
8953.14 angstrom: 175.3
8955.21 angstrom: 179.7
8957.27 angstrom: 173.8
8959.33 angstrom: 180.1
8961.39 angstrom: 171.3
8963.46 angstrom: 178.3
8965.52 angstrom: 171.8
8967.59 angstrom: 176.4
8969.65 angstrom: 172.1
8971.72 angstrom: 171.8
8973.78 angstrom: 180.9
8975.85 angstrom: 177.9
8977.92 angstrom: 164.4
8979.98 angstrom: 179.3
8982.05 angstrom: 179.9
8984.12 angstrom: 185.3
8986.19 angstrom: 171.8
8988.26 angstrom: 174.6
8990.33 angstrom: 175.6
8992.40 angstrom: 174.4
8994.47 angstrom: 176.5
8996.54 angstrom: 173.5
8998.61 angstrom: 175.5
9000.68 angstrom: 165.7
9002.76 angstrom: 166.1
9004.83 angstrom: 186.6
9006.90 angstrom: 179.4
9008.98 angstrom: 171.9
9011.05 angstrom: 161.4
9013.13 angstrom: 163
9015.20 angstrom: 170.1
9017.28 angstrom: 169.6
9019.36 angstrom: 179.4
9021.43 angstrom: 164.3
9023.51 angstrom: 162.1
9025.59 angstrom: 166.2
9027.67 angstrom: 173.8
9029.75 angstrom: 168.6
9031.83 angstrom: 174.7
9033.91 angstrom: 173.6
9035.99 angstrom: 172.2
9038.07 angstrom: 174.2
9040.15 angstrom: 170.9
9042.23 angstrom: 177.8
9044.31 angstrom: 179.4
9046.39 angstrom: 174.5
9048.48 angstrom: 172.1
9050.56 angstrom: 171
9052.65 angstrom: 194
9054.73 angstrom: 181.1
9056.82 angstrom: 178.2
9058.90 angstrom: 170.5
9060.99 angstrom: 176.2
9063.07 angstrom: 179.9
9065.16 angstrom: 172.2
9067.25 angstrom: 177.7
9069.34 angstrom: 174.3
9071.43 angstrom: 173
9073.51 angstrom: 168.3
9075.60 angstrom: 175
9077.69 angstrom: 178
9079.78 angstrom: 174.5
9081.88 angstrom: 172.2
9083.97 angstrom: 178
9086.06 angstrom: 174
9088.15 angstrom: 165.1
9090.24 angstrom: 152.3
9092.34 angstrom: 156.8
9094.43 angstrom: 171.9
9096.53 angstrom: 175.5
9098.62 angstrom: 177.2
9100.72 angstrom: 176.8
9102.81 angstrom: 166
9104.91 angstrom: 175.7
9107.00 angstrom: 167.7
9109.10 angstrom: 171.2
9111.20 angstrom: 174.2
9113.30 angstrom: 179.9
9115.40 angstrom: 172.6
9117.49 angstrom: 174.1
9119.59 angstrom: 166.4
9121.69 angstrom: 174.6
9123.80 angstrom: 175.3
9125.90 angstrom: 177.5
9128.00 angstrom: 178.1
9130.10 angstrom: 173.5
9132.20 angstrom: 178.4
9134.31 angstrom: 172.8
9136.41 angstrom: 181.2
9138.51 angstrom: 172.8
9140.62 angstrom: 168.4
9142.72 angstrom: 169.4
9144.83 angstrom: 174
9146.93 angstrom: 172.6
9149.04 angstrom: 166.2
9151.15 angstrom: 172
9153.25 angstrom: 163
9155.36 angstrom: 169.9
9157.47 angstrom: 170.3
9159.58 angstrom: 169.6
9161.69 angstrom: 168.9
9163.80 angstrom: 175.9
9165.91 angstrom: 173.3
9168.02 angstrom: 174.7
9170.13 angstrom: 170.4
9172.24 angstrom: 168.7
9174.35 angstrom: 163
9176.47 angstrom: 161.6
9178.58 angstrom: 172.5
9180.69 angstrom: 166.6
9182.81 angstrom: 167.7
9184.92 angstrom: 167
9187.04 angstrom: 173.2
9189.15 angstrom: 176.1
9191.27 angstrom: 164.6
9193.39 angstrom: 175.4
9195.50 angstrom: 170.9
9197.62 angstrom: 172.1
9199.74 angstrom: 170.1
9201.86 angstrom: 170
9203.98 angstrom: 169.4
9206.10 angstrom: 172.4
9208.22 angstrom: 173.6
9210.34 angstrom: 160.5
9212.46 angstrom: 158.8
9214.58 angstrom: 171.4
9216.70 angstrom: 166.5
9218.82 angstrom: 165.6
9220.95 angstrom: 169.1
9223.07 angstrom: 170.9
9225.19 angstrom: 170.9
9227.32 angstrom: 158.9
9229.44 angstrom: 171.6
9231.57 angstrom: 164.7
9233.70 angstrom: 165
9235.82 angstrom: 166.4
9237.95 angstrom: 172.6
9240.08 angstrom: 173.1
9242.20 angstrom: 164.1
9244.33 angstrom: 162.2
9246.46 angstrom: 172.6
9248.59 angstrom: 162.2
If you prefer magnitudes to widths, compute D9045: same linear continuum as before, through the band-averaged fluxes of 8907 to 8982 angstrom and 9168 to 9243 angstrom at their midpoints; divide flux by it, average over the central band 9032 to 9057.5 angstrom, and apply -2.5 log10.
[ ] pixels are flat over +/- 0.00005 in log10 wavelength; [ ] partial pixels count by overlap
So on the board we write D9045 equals -0.02 mag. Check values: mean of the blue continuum 176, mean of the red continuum 169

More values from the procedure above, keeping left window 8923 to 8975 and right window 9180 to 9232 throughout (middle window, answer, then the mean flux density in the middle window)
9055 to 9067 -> -0.022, 176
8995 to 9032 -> 0.019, 171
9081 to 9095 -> 0.030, 167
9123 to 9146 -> -0.026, 175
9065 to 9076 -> -0.008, 173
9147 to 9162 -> 0.008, 169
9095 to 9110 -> -0.010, 173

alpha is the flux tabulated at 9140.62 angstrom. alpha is 168.4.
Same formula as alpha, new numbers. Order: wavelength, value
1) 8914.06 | 171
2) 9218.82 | 165.6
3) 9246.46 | 172.6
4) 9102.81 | 166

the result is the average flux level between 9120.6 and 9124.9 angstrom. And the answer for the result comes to 175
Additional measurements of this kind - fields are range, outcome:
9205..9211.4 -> 169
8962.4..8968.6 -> 175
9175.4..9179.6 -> 167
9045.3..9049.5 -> 173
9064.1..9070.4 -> 174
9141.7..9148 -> 172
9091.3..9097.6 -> 168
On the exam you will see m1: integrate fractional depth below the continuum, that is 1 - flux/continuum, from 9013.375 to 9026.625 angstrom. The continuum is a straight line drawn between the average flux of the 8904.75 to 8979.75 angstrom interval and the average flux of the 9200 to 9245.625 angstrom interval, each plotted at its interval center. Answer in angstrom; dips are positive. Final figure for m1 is 0.39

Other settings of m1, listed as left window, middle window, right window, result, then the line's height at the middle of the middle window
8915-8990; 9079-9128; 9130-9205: 0.09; 172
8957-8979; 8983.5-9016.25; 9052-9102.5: 0.23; 174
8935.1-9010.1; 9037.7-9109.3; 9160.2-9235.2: -0.52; 172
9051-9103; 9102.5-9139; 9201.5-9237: -0.53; 172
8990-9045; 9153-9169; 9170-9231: -0.17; 169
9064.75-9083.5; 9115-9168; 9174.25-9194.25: -0.48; 171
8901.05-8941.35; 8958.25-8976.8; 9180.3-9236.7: 0.05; 176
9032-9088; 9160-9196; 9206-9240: -0.08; 170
